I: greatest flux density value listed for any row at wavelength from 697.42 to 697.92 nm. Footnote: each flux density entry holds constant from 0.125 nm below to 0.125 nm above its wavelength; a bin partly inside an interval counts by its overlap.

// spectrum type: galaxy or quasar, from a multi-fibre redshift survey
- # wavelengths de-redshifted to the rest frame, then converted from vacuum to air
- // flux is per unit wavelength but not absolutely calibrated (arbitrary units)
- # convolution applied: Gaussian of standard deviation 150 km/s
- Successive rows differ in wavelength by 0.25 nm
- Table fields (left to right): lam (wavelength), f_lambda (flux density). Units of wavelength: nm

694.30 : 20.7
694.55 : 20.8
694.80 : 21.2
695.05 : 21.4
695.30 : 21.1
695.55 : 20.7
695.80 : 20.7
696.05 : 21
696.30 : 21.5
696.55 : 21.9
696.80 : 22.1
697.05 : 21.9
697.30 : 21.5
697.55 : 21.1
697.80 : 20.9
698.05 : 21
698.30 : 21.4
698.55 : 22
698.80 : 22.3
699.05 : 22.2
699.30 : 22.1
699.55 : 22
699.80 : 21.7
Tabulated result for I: 21.1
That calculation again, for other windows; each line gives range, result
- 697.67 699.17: 22.3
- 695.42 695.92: 20.7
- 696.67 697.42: 22.1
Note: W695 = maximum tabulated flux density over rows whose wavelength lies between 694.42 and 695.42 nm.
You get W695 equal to 21.4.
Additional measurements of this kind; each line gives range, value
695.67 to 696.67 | 21.9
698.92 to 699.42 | 22.2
